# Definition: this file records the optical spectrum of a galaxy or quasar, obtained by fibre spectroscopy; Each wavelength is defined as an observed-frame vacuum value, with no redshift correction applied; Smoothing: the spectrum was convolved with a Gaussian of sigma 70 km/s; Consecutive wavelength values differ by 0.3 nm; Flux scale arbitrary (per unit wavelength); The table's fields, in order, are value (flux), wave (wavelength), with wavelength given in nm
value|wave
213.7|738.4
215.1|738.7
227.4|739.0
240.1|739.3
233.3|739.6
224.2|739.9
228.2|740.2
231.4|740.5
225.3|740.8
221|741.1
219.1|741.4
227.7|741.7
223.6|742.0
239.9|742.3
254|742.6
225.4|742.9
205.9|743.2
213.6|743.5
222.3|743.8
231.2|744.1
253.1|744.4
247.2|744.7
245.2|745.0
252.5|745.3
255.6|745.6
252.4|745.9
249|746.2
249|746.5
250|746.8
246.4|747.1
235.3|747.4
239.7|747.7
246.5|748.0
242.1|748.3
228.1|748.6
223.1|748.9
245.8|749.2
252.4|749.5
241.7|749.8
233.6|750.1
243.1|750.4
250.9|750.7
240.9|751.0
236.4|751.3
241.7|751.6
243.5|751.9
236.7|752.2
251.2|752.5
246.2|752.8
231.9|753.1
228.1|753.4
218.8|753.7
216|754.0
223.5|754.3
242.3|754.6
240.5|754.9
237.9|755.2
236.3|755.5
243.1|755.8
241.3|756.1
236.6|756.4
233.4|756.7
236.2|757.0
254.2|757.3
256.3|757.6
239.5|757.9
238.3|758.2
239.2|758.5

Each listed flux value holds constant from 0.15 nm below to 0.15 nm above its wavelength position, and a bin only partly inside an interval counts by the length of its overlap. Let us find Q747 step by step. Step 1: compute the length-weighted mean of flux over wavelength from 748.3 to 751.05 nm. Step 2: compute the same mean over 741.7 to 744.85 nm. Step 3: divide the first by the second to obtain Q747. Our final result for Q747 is 1.04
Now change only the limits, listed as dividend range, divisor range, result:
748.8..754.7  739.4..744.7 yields 1.04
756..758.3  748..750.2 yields 1.01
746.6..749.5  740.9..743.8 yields 1.07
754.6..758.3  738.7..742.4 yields 1.06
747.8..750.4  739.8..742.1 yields 1.06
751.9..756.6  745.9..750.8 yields 0.97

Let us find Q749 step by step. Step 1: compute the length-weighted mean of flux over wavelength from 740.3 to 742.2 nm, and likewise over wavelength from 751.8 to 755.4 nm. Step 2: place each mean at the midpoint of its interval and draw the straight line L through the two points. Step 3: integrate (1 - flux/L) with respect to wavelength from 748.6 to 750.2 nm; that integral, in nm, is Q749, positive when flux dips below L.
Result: -0.049 nm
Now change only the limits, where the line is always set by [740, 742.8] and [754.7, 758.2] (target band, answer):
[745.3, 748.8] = -0.16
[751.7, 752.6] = -0.02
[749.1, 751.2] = -0.07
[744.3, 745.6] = -0.10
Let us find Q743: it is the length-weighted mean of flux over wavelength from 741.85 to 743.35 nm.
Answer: 230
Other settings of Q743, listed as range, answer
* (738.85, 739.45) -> 234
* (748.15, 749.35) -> 235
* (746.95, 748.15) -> 242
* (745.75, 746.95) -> 250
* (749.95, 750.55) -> 238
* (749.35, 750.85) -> 244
